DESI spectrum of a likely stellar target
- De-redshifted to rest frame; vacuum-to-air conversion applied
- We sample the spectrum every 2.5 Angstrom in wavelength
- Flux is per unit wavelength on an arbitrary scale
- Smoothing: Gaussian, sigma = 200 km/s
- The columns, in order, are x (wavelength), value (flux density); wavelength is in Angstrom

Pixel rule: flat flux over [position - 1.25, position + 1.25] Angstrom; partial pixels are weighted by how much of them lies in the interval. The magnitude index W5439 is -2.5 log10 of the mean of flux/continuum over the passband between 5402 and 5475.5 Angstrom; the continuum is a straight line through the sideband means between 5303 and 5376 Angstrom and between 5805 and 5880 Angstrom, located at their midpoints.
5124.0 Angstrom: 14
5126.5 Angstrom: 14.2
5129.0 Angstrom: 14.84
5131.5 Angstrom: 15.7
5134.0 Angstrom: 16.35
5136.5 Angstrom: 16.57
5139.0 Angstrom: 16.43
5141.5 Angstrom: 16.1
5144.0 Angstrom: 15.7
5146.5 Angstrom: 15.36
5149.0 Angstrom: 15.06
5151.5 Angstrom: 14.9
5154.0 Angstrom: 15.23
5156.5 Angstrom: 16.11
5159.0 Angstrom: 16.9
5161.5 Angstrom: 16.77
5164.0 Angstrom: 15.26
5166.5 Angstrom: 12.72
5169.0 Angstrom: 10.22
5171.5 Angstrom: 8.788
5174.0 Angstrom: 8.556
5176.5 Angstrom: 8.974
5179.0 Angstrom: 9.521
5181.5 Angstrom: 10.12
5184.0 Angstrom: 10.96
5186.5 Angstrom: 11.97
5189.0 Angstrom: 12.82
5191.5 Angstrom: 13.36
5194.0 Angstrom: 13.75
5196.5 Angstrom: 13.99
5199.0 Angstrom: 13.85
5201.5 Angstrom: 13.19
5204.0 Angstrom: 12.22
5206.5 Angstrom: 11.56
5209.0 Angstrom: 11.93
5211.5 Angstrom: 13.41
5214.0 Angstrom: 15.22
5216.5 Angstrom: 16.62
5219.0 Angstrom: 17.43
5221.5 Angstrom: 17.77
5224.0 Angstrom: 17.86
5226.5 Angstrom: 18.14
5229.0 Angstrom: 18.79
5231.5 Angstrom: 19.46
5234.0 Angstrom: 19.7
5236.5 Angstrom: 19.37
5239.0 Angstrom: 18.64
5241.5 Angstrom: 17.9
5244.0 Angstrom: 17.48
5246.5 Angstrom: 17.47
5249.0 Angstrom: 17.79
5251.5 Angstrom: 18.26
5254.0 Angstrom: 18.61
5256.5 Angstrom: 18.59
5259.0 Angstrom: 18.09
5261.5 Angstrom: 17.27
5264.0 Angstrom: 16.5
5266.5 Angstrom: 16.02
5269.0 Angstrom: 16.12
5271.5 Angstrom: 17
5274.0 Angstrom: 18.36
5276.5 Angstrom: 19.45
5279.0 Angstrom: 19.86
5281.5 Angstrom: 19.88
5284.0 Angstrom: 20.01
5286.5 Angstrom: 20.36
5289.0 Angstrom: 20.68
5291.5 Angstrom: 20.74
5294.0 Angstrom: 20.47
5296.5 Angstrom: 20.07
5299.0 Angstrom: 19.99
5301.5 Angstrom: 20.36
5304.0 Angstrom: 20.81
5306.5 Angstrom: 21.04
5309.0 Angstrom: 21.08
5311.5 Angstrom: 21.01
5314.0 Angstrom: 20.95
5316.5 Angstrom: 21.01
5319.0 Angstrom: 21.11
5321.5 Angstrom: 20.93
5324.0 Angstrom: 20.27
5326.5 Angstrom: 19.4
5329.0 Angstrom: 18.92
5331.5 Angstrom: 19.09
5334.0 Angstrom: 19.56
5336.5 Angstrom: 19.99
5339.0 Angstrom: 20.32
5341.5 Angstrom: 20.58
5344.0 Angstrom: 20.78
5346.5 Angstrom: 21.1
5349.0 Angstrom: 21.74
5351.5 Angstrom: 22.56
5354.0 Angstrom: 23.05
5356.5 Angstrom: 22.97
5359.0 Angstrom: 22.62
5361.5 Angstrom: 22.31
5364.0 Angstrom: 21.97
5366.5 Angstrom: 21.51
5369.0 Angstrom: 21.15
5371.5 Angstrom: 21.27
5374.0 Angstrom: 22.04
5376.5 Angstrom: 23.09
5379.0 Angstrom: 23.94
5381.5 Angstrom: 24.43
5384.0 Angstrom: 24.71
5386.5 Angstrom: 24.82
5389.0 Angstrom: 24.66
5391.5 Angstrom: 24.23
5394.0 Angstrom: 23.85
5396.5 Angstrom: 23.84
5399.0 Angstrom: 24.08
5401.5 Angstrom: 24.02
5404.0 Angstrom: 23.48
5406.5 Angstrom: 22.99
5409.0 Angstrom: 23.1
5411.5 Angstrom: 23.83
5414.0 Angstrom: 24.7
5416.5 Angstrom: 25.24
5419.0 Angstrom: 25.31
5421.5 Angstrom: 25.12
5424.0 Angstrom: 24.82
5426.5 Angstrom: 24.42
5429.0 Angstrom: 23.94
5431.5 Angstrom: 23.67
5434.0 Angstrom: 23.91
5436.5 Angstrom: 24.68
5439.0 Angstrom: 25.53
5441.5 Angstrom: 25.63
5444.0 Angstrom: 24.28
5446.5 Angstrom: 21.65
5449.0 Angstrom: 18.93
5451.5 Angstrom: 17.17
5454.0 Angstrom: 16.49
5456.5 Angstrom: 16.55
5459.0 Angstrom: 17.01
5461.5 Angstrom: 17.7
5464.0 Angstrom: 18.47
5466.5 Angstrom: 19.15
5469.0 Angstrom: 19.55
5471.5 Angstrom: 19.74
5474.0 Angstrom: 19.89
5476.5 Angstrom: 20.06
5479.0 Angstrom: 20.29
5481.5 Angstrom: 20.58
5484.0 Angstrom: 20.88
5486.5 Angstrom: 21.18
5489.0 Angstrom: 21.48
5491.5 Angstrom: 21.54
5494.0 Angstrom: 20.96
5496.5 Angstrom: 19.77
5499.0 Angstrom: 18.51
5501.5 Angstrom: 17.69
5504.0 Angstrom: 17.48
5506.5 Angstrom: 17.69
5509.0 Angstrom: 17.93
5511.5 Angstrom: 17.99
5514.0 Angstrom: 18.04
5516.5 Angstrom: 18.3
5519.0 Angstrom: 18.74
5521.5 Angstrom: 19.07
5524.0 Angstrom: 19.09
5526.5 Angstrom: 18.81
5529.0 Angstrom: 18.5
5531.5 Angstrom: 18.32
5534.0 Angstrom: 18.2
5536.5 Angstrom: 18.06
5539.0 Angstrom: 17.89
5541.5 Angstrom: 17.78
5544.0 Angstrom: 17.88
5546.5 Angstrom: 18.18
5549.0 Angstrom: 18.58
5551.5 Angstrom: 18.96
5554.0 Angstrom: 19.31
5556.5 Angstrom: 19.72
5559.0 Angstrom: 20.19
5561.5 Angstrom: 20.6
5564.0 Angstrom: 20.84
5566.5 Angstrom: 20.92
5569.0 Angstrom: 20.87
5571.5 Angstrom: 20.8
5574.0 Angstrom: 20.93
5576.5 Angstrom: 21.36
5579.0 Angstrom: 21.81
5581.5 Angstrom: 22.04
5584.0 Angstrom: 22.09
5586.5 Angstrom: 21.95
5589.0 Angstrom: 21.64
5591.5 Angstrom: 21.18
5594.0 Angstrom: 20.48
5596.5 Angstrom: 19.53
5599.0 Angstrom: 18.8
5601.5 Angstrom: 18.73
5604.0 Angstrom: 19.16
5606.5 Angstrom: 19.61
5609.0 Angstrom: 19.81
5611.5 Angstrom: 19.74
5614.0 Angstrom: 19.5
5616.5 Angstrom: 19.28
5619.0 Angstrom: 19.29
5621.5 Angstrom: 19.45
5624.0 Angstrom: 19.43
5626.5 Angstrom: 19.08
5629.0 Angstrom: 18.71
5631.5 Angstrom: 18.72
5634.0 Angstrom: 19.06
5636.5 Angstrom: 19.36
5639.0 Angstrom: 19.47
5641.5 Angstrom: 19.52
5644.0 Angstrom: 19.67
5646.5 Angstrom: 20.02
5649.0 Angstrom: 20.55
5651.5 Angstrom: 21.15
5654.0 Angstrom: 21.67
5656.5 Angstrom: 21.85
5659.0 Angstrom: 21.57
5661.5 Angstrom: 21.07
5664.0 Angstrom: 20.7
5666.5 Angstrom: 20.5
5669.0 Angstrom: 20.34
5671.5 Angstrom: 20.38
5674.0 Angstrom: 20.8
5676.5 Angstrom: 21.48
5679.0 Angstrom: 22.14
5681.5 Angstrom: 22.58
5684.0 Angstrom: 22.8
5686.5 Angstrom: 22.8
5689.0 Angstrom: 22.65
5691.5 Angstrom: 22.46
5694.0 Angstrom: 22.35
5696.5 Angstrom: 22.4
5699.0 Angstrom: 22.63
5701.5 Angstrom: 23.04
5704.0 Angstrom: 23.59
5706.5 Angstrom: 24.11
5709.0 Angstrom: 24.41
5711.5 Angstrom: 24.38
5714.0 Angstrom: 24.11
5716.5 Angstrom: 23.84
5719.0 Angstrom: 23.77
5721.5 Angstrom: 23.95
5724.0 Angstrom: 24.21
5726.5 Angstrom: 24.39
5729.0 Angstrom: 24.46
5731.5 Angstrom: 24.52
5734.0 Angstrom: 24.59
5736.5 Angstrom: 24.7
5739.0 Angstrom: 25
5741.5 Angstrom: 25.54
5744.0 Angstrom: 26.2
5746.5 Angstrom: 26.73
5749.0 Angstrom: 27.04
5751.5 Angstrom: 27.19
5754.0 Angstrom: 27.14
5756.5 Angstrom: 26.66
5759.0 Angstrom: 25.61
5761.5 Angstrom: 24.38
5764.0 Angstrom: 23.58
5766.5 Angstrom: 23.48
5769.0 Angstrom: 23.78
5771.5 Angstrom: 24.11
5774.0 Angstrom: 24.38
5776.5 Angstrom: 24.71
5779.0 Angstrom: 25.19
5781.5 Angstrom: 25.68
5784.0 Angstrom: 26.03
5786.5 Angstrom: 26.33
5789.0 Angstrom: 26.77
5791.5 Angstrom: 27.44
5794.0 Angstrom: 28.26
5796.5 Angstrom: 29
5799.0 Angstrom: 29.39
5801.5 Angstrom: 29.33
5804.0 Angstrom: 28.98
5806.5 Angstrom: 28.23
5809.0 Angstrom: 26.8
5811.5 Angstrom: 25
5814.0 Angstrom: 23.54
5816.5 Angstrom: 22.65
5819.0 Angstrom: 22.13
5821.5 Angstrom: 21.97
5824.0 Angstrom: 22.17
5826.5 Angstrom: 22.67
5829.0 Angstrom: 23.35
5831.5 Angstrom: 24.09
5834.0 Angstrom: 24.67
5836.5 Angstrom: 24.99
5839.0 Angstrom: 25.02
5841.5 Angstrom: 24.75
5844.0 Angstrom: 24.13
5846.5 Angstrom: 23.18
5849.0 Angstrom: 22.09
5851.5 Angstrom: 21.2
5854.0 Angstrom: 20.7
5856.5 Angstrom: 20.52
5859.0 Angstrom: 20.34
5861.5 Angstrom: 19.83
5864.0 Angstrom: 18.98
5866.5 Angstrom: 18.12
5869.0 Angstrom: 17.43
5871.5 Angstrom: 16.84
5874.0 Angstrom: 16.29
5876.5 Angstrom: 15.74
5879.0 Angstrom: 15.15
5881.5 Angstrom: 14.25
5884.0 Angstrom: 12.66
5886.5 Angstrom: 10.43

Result -0.04 mag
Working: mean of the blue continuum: 21.1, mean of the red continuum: 21.8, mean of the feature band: 22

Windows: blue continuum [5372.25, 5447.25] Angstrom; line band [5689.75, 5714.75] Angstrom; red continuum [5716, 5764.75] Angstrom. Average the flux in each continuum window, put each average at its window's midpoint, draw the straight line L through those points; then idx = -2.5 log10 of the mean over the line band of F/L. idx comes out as 0.08 mag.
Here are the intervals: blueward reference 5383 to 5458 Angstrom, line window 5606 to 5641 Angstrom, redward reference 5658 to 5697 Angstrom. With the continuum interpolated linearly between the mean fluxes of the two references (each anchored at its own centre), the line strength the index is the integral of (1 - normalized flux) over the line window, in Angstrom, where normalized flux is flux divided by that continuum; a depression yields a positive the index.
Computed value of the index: 4.29 Angstrom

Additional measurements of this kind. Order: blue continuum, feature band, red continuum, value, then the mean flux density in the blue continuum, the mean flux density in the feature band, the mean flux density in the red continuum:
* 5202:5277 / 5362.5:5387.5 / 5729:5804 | -4.55 Angstrom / 17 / 22.9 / 26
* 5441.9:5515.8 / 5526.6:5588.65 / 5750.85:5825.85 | 3.32 Angstrom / 19.3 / 19.8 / 25.6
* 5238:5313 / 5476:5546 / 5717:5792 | 9.65 Angstrom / 19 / 19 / 25.2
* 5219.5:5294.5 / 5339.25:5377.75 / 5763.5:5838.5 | -4.05 Angstrom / 18.5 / 21.9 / 25.3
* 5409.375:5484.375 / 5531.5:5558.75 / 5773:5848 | 4.99 Angstrom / 21.7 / 18.5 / 25.4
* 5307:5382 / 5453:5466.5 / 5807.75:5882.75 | 2.46 Angstrom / 21.3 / 17.4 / 21.3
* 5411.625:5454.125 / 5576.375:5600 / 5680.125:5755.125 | 2.76 Angstrom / 23.5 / 21.1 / 24.2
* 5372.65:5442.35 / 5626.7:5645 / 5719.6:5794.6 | 4.22 Angstrom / 24.2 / 19.2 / 25.4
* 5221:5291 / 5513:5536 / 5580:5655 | 1.19 Angstrom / 18.4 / 18.6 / 20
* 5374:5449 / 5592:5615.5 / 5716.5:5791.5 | 4.92 Angstrom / 24.1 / 19.5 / 25.2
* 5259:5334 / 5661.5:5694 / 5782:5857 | 2.52 Angstrom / 19.6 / 21.6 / 24.9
